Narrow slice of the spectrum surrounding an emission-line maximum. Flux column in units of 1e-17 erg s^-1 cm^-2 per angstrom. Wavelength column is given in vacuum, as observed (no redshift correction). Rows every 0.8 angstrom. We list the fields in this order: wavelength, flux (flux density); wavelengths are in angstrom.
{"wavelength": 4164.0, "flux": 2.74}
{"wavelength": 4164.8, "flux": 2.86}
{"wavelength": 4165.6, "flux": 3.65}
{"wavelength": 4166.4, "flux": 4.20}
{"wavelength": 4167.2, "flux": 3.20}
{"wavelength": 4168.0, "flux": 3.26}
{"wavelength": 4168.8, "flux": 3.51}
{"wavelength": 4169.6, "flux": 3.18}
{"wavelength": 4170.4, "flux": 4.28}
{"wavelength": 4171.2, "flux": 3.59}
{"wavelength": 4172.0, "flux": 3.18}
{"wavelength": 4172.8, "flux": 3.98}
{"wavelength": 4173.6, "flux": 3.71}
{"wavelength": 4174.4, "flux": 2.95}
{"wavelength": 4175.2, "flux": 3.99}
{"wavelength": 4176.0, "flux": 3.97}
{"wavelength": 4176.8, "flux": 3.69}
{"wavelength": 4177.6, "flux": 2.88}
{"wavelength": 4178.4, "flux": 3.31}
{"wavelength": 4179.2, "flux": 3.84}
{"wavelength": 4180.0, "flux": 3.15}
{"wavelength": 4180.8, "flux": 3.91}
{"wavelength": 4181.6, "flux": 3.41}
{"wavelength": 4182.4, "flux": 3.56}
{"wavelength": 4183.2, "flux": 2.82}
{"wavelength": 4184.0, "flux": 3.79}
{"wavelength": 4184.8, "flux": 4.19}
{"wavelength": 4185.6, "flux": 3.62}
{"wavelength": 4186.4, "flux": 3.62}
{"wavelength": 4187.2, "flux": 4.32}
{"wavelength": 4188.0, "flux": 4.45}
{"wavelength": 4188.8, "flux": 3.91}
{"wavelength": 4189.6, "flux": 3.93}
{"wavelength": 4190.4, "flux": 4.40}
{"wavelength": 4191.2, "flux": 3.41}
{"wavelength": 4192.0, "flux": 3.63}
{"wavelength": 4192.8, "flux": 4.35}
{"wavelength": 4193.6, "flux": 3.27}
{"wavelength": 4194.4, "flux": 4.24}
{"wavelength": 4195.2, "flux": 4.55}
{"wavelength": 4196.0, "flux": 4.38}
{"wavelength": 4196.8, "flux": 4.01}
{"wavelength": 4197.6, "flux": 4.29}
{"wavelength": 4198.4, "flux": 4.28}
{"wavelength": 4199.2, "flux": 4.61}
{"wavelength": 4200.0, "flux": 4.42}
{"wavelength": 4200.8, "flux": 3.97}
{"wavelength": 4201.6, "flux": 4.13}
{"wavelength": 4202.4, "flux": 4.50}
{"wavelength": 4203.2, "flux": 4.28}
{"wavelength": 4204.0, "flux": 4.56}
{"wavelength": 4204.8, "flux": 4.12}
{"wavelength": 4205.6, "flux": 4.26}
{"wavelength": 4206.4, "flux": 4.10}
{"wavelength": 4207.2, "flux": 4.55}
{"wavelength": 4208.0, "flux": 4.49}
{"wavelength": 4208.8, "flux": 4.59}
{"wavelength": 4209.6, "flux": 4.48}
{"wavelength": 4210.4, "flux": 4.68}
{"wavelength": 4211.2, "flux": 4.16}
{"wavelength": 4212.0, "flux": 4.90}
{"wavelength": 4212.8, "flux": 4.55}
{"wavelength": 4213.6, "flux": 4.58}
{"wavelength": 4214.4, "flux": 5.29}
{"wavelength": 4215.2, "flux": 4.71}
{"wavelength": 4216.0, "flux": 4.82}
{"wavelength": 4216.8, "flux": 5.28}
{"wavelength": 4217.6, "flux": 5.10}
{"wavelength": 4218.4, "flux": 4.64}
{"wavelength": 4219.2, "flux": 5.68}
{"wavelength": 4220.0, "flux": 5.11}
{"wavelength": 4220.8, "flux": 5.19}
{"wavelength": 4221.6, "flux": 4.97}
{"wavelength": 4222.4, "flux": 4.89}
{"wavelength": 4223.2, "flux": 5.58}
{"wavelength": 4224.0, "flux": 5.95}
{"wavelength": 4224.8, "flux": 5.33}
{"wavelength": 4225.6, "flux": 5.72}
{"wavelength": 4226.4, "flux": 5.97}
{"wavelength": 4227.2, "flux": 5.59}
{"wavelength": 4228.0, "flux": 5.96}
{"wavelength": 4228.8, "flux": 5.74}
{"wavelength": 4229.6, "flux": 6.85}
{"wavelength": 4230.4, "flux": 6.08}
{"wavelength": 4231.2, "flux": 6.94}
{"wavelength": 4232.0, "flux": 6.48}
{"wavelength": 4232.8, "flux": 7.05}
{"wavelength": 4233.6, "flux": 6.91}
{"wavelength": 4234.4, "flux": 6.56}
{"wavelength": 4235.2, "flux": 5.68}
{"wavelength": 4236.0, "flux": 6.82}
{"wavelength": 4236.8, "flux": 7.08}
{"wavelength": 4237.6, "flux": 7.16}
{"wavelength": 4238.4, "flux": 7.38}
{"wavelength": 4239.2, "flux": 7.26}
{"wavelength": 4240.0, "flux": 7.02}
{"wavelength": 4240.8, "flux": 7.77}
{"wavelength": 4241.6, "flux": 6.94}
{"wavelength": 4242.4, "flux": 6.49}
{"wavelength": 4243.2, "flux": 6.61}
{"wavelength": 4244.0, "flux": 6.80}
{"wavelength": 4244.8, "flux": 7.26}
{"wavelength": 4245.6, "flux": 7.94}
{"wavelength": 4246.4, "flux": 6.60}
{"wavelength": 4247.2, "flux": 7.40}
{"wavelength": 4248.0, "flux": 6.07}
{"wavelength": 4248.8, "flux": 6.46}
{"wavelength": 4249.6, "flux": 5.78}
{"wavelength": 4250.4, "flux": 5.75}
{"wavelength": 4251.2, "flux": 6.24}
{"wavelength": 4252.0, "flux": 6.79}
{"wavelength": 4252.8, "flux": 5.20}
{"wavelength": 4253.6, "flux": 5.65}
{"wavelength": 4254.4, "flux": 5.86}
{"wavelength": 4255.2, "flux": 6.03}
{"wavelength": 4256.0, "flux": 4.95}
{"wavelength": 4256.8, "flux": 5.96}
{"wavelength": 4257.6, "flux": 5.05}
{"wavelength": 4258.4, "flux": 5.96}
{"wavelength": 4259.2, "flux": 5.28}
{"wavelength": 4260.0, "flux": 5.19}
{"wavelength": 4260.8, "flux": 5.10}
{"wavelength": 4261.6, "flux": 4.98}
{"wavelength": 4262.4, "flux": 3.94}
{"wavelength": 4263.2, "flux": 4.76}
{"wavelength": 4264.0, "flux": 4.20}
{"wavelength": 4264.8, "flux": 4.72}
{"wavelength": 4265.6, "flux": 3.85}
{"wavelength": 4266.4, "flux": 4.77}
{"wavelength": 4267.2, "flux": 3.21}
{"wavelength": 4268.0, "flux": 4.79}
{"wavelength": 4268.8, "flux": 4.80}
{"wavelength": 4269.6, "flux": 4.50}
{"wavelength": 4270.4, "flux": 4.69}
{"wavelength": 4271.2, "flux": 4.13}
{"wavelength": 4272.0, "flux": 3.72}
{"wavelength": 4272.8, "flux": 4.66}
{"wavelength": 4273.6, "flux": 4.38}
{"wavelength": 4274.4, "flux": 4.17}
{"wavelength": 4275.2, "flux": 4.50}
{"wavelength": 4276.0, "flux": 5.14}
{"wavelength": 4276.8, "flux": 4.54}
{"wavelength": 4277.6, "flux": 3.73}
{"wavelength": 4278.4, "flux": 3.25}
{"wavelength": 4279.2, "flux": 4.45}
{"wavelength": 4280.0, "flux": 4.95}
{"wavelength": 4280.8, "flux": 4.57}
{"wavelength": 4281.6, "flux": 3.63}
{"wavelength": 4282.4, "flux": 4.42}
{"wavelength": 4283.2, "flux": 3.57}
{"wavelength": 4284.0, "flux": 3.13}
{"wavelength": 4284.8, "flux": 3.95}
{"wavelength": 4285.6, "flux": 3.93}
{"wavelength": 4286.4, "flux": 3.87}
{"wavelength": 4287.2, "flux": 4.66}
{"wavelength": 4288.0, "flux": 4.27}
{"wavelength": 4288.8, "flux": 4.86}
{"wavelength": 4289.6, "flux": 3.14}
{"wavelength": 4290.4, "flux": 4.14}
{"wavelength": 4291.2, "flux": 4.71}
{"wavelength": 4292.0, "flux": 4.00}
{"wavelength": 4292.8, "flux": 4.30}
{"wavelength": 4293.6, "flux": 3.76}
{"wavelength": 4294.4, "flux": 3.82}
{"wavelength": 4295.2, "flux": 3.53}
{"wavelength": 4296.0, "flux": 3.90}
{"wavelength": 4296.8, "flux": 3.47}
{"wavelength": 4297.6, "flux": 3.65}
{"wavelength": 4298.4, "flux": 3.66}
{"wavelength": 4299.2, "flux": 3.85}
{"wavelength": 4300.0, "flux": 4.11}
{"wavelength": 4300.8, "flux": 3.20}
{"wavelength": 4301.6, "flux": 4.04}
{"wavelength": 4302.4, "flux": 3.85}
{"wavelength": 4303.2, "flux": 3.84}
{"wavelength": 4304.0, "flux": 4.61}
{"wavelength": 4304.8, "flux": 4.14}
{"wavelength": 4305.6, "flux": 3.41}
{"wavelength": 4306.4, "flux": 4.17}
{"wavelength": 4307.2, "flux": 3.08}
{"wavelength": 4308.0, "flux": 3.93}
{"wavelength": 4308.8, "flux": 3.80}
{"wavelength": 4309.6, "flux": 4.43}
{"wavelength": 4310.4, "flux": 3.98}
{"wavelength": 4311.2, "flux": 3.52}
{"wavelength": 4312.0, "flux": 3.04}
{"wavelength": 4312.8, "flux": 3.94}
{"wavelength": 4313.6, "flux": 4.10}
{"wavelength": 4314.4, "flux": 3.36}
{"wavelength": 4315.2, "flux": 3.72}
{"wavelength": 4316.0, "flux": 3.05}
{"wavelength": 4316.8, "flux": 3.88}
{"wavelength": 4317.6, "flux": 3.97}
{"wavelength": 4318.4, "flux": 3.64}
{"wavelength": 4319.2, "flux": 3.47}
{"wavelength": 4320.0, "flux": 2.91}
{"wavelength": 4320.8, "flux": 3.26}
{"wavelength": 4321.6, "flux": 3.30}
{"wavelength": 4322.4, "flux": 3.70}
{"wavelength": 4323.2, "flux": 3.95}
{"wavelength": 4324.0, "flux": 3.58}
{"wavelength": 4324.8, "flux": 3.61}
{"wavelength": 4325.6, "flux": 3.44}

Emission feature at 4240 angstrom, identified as C IV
